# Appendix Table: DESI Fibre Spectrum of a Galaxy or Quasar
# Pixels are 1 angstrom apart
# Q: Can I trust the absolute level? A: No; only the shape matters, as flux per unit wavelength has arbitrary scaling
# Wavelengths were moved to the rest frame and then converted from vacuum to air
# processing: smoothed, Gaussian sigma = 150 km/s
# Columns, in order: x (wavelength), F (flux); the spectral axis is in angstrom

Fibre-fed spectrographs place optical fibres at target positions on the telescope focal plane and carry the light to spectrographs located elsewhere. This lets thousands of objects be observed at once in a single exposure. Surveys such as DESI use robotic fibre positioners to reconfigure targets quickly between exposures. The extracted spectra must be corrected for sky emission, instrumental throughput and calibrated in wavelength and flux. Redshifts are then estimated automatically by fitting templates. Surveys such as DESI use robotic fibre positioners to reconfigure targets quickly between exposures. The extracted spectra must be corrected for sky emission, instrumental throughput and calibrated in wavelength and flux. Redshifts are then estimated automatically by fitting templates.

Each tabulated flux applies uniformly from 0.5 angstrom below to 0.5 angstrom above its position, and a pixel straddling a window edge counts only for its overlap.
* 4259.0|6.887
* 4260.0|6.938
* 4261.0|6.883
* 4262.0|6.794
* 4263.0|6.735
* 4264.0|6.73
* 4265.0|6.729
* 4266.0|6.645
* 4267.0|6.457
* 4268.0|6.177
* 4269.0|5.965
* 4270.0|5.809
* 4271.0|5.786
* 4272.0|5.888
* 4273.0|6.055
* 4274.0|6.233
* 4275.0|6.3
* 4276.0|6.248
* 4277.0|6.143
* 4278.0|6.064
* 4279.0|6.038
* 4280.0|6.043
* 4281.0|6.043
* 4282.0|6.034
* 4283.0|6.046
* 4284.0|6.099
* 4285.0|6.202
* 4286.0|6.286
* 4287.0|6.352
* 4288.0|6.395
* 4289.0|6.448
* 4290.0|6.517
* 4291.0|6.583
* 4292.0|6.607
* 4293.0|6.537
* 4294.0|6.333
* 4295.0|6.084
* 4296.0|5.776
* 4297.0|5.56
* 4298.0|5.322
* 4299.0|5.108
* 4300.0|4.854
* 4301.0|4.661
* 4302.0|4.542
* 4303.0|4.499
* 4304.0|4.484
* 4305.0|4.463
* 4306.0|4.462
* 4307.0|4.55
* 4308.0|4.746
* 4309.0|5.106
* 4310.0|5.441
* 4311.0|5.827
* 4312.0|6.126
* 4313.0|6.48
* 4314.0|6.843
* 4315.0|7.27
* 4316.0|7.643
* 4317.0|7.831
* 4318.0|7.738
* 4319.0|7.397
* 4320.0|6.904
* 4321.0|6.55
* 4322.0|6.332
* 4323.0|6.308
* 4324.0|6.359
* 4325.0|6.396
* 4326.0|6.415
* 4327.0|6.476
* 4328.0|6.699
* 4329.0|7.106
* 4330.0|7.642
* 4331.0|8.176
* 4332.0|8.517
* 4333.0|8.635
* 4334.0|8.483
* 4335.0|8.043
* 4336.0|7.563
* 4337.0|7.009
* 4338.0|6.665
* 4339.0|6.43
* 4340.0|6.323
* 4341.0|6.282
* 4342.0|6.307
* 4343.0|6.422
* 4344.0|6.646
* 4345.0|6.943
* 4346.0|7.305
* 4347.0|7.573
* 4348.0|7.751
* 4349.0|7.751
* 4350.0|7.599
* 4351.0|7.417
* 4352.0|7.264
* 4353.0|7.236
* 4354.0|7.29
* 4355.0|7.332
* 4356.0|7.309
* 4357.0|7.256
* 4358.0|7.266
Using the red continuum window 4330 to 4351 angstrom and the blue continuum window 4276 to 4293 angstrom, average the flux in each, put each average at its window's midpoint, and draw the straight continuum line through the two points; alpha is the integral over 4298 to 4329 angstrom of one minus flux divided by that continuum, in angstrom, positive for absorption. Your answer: 3.96 angstrom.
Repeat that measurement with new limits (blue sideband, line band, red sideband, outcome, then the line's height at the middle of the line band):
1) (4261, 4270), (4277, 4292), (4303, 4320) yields 0.2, 6.3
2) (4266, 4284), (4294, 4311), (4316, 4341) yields 4.1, 6.64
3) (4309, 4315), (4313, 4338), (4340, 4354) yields -2.8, 6.51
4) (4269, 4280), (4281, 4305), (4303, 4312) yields -1.5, 5.42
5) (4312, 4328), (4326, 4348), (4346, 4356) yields -0.1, 7.17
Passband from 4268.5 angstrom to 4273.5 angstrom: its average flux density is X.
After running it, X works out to 5.9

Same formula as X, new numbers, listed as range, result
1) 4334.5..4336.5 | 7.8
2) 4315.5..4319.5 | 7.65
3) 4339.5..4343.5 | 6.33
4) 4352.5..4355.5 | 7.29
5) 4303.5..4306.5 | 4.47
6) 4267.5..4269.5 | 6.07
